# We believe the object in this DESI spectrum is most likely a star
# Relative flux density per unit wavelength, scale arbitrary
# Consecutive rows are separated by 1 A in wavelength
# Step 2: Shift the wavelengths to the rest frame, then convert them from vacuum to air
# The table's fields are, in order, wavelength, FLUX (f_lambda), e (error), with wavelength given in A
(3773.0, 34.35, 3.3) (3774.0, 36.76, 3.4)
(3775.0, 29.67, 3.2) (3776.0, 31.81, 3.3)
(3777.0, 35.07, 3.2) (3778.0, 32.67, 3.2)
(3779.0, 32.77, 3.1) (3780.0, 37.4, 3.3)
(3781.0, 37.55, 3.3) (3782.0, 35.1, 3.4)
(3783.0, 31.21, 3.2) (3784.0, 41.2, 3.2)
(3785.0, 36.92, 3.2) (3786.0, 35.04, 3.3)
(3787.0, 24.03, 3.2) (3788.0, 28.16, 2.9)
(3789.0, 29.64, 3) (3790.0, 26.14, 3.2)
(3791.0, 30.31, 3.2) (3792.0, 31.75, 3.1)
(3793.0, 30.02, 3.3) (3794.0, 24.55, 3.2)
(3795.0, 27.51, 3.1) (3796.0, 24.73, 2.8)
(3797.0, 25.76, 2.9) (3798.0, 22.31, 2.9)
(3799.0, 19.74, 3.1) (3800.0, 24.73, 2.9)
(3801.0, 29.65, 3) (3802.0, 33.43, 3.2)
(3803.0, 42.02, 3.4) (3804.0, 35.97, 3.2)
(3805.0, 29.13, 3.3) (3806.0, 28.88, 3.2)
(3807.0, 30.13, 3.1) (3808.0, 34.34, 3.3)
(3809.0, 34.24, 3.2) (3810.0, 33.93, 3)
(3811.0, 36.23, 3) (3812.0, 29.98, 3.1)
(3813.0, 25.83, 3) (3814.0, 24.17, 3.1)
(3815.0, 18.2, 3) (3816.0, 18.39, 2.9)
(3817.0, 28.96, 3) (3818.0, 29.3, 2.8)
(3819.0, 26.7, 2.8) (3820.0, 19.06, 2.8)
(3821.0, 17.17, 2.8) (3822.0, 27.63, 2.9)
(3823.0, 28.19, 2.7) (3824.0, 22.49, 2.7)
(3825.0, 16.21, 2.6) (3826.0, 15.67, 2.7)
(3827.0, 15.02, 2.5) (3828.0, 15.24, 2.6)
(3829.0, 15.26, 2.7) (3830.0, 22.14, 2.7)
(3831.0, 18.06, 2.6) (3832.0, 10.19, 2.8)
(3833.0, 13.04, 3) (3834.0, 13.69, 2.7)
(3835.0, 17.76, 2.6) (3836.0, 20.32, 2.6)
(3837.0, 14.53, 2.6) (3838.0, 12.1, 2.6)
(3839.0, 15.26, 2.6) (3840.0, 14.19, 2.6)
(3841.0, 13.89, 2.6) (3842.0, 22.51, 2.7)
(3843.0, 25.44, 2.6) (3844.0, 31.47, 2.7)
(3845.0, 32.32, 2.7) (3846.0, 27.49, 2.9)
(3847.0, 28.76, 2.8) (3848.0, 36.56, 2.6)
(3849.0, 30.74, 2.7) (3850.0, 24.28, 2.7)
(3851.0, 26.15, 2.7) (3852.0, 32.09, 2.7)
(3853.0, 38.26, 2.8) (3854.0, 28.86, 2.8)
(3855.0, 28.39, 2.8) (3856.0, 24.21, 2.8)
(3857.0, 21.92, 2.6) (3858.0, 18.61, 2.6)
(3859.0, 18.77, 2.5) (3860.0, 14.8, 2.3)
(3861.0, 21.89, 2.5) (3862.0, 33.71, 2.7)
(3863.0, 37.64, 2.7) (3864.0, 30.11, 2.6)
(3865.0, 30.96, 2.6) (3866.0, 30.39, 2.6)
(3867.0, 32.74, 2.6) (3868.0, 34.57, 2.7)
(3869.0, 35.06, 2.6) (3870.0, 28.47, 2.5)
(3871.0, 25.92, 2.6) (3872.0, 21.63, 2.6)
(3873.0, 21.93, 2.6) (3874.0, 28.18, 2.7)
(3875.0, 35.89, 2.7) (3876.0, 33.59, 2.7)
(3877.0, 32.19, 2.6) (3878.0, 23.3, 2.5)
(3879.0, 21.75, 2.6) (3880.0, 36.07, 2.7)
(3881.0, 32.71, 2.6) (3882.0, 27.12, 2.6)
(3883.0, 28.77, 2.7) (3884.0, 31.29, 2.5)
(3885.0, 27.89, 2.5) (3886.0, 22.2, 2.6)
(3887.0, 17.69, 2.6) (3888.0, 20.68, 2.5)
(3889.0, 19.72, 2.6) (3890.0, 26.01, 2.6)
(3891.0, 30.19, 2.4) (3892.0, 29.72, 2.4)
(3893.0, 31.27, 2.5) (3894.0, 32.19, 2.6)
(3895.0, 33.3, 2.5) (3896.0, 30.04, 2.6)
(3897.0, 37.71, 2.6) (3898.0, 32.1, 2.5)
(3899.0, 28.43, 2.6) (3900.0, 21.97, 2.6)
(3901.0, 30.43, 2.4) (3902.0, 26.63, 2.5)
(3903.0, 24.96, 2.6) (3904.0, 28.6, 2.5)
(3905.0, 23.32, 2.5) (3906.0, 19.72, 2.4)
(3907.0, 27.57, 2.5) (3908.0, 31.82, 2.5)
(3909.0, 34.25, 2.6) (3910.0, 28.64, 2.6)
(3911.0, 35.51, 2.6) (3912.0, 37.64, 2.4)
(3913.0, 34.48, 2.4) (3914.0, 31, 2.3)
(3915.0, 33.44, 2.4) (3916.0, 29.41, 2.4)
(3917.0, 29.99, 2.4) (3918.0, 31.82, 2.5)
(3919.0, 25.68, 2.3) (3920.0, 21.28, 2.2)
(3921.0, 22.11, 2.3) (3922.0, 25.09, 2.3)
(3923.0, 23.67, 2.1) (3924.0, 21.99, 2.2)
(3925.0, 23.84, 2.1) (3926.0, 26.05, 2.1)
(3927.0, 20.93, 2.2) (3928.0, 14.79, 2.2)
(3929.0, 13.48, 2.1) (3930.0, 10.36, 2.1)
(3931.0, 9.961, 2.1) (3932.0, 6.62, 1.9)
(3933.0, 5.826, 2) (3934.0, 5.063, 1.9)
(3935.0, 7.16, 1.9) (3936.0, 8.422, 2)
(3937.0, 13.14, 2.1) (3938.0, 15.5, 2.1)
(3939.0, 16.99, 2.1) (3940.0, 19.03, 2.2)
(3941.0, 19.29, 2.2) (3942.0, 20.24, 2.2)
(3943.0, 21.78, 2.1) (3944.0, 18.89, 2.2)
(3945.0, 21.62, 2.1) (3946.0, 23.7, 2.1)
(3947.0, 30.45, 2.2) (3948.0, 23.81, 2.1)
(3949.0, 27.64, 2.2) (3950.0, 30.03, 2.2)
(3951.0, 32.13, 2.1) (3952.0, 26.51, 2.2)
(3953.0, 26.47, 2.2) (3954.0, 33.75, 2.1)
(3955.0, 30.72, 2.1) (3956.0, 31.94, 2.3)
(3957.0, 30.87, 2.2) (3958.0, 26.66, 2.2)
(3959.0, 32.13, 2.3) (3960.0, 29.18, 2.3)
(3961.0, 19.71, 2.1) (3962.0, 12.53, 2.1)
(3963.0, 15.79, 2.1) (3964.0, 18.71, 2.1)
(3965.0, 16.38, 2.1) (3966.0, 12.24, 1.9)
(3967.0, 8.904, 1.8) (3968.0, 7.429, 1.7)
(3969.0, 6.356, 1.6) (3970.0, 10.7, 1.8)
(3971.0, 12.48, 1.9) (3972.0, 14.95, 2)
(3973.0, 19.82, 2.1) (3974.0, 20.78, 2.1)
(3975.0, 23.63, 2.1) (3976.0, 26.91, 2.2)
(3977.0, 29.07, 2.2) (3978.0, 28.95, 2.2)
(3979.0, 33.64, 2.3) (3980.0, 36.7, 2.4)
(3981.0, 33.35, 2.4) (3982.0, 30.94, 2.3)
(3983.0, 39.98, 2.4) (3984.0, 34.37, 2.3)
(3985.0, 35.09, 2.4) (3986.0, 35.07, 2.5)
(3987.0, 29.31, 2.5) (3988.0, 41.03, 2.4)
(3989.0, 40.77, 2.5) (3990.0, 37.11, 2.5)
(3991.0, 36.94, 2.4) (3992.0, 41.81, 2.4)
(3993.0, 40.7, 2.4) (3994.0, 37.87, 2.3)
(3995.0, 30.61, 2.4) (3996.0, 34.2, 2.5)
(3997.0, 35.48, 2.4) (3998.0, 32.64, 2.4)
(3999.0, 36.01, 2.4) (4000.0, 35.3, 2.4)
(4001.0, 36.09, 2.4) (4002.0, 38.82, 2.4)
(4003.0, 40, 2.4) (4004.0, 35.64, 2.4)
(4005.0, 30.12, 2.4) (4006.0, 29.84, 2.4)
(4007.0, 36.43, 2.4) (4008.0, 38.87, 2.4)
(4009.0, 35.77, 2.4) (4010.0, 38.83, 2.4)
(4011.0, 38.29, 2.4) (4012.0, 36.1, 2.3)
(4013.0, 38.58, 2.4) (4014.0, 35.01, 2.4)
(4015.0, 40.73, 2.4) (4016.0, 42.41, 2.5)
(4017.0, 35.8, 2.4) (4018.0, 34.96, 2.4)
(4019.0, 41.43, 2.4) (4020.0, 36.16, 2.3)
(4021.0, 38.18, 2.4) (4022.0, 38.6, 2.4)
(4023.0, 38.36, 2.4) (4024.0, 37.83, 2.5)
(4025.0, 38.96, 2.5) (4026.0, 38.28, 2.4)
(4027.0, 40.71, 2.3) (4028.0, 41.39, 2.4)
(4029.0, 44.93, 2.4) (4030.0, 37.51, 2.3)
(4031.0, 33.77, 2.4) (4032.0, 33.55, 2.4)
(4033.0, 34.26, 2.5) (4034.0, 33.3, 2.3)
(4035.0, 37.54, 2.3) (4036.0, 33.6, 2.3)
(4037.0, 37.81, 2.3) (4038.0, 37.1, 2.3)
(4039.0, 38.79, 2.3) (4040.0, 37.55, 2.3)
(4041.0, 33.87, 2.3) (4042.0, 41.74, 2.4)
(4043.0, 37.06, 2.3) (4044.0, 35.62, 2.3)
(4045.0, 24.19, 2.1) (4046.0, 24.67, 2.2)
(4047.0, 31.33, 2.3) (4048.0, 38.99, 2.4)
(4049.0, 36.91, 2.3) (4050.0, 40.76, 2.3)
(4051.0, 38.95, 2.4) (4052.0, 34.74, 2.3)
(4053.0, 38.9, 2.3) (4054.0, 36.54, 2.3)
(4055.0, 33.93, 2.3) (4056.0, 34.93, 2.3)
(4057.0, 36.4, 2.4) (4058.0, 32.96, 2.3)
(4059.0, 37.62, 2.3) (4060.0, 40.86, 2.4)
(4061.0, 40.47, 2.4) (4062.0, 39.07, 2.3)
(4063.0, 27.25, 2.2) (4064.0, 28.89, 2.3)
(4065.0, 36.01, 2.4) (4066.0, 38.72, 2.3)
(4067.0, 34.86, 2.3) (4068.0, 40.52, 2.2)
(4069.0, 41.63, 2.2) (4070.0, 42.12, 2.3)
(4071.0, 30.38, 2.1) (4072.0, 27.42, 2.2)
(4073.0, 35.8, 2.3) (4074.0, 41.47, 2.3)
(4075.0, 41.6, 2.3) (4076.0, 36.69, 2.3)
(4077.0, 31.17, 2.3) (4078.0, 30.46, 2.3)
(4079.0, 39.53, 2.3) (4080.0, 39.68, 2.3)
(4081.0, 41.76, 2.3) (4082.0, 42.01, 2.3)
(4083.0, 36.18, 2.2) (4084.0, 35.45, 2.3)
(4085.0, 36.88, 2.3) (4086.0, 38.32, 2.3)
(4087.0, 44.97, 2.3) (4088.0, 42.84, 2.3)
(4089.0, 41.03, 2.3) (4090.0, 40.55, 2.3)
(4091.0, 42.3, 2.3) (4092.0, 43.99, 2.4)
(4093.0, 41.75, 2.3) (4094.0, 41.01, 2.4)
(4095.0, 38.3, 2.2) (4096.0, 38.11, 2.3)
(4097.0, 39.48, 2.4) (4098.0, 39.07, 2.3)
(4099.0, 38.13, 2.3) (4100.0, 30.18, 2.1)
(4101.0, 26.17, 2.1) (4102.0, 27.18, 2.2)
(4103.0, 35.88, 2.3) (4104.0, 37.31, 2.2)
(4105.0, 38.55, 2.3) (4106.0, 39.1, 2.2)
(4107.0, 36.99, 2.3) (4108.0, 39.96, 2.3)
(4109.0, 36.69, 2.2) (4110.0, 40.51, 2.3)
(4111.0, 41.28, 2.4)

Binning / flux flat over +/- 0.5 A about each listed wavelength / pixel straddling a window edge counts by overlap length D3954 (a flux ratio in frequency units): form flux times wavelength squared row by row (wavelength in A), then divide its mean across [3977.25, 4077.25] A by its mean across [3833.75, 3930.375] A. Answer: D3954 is 1.5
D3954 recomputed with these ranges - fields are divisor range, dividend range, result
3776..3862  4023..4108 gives 1.61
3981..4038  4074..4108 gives 1.08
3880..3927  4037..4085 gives 1.40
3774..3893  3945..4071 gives 1.34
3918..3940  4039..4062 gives 2.32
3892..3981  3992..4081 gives 1.64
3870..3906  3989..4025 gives 1.41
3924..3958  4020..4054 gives 1.89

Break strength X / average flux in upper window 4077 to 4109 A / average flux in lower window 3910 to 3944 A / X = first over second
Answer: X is 1.83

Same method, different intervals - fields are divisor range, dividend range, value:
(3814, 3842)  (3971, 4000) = 1.74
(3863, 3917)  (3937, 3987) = 0.82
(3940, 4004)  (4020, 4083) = 1.32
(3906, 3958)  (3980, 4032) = 1.58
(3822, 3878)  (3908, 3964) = 0.95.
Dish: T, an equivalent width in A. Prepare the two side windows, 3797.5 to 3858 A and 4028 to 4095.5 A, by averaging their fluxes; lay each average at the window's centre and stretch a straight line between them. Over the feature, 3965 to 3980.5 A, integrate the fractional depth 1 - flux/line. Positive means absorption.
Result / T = 6.2 A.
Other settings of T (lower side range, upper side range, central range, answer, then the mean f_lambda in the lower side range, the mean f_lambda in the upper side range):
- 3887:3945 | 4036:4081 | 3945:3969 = 3.2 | 23.6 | 36.1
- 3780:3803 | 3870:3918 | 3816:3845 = 9.8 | 30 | 28.7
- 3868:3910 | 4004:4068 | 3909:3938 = 8.2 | 28.2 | 36.5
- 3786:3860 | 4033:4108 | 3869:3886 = -0.7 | 24.8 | 36.8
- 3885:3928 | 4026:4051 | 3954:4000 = 6.6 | 27.5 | 36.2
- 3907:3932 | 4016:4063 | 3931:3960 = 6.7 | 25.4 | 36.7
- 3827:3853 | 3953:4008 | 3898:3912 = -1.9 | 21.5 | 28.9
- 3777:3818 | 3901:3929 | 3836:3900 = 2.4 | 30.1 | 27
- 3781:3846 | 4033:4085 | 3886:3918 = 0.3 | 25.2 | 36.2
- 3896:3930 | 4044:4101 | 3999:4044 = -4.6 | 27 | 37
